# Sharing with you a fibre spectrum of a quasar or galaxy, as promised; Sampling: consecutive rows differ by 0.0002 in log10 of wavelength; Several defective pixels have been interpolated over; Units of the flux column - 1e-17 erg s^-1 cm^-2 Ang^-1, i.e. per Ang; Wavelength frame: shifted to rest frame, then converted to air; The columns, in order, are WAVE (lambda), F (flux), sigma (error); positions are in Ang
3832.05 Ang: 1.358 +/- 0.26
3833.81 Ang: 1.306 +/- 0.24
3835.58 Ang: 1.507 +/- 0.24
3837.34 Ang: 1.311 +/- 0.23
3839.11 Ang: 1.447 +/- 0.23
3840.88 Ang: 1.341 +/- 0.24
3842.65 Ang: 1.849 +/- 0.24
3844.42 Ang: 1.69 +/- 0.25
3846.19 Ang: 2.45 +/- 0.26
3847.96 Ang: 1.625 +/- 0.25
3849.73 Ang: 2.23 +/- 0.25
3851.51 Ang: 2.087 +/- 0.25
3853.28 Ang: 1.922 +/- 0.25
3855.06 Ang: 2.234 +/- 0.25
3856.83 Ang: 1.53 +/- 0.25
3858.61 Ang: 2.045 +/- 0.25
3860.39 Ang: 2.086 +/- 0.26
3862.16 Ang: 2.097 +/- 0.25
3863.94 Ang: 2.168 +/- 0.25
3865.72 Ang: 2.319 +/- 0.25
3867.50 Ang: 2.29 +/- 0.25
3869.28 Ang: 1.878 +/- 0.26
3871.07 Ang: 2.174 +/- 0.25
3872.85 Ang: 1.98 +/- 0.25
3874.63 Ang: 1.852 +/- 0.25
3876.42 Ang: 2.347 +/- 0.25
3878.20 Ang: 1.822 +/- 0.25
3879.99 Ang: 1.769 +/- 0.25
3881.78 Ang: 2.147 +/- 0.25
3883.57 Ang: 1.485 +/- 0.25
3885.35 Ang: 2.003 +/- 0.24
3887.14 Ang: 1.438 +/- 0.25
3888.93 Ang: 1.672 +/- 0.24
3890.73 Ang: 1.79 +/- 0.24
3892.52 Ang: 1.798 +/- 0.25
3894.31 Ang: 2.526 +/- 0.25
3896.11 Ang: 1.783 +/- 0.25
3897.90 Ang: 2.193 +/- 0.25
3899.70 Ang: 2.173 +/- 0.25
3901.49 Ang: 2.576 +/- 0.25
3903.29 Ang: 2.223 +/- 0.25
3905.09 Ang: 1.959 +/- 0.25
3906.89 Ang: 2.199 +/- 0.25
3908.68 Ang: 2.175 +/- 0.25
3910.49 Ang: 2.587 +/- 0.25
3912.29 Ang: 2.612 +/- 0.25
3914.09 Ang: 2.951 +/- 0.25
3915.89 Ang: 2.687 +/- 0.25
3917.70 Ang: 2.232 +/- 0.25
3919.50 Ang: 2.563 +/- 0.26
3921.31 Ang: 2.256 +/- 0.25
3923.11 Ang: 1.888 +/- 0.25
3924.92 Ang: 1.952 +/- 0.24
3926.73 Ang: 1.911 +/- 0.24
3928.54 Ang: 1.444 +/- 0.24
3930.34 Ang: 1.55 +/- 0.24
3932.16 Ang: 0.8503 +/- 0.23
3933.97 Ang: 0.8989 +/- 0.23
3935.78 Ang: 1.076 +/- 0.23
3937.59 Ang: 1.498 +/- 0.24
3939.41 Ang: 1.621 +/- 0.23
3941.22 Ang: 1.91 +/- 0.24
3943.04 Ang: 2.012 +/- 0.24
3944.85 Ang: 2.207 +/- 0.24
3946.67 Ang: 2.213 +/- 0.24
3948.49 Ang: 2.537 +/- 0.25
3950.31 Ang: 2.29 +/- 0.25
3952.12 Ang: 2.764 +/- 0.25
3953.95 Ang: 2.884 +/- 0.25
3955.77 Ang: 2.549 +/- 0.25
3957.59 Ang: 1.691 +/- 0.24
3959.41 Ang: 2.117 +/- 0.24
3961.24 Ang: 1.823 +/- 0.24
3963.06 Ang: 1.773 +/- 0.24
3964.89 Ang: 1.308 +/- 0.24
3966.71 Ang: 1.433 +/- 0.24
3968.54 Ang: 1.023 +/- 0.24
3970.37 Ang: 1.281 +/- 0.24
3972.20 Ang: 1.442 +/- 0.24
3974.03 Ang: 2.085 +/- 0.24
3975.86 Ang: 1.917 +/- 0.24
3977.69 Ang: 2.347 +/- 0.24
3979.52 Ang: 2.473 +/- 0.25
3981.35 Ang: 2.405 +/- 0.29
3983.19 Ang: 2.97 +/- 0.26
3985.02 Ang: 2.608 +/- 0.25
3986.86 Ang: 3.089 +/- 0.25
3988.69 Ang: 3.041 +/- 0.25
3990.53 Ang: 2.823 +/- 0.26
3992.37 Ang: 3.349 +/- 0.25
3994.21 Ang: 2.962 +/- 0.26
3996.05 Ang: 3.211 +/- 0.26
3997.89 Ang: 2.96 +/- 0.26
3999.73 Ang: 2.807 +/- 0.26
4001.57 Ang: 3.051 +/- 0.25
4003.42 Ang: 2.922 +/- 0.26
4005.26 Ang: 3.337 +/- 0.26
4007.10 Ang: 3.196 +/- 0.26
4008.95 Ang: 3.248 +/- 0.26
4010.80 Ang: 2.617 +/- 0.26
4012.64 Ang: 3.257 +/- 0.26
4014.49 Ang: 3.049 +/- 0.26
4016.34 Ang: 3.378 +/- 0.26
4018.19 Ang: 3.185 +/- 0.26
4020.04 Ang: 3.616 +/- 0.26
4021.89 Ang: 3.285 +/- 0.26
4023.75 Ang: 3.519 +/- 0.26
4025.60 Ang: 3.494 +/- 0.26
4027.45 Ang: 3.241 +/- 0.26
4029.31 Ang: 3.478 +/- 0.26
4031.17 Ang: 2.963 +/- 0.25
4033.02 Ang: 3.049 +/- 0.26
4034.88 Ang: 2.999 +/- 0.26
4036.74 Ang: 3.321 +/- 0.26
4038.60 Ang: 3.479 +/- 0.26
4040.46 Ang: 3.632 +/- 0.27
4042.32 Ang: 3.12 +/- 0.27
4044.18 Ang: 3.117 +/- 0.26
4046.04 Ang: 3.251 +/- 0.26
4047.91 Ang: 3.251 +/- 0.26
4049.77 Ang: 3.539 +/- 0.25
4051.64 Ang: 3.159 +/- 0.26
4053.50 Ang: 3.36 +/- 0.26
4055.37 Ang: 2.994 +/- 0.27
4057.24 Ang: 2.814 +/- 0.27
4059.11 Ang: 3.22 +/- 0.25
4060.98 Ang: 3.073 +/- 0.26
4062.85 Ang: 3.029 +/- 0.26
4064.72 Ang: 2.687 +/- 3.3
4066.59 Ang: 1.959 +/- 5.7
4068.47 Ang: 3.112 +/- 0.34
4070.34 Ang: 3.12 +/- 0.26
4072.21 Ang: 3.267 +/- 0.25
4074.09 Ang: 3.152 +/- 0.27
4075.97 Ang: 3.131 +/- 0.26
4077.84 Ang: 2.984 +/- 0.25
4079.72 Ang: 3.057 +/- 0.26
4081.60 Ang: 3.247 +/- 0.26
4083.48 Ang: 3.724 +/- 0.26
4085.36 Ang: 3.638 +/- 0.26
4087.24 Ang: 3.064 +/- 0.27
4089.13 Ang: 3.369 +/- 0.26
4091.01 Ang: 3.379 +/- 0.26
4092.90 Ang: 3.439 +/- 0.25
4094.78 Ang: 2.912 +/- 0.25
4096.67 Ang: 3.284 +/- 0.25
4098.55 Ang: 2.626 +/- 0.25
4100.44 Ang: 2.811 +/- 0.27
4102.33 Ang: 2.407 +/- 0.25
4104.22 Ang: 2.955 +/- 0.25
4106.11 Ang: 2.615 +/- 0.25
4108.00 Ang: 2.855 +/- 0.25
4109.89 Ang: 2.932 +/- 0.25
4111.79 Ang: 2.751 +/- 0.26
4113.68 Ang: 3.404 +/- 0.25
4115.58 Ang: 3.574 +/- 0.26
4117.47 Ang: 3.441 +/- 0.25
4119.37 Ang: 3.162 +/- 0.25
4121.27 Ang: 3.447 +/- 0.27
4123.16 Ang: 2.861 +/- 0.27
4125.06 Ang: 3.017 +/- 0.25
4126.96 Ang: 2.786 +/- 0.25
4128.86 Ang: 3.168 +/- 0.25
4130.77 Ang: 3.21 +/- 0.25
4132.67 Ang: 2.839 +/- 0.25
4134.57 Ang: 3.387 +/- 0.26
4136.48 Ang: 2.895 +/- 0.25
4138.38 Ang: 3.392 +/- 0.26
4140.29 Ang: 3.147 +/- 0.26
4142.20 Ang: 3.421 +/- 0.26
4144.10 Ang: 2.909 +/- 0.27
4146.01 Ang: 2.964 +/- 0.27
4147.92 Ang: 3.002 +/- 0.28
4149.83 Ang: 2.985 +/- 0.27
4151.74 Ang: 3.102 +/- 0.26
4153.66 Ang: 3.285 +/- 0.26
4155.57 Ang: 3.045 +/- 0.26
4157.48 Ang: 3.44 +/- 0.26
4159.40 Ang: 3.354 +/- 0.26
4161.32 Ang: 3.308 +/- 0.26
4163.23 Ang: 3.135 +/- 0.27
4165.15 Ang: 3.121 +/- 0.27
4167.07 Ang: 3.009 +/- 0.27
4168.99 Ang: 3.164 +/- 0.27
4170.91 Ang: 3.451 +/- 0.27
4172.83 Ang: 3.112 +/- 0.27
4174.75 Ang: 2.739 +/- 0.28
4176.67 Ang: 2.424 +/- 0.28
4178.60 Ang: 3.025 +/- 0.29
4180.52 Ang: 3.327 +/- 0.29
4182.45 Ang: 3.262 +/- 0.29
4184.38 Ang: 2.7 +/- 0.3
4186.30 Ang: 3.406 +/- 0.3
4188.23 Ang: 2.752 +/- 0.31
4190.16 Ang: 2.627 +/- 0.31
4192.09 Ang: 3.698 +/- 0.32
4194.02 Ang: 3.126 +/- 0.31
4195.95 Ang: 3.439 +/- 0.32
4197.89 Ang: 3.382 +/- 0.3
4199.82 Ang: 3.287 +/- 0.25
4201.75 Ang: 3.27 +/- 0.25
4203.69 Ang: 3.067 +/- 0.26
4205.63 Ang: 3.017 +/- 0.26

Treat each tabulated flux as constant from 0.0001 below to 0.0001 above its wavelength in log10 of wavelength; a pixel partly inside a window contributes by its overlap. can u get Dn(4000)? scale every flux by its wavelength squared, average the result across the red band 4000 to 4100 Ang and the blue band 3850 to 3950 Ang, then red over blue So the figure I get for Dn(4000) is 1.71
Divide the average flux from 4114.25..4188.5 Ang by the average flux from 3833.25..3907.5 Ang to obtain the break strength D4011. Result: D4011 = 1.61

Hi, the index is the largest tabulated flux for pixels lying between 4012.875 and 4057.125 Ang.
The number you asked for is 3.632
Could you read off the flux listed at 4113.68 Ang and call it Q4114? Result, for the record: 3.404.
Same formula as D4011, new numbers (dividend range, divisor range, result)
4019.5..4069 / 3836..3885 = 1.64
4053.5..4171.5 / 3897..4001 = 1.42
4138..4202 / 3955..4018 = 1.24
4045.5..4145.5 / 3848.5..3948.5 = 1.55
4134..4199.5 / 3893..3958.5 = 1.50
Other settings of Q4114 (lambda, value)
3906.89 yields 2.199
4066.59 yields 1.959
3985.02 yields 2.608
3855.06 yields 2.234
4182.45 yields 3.262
